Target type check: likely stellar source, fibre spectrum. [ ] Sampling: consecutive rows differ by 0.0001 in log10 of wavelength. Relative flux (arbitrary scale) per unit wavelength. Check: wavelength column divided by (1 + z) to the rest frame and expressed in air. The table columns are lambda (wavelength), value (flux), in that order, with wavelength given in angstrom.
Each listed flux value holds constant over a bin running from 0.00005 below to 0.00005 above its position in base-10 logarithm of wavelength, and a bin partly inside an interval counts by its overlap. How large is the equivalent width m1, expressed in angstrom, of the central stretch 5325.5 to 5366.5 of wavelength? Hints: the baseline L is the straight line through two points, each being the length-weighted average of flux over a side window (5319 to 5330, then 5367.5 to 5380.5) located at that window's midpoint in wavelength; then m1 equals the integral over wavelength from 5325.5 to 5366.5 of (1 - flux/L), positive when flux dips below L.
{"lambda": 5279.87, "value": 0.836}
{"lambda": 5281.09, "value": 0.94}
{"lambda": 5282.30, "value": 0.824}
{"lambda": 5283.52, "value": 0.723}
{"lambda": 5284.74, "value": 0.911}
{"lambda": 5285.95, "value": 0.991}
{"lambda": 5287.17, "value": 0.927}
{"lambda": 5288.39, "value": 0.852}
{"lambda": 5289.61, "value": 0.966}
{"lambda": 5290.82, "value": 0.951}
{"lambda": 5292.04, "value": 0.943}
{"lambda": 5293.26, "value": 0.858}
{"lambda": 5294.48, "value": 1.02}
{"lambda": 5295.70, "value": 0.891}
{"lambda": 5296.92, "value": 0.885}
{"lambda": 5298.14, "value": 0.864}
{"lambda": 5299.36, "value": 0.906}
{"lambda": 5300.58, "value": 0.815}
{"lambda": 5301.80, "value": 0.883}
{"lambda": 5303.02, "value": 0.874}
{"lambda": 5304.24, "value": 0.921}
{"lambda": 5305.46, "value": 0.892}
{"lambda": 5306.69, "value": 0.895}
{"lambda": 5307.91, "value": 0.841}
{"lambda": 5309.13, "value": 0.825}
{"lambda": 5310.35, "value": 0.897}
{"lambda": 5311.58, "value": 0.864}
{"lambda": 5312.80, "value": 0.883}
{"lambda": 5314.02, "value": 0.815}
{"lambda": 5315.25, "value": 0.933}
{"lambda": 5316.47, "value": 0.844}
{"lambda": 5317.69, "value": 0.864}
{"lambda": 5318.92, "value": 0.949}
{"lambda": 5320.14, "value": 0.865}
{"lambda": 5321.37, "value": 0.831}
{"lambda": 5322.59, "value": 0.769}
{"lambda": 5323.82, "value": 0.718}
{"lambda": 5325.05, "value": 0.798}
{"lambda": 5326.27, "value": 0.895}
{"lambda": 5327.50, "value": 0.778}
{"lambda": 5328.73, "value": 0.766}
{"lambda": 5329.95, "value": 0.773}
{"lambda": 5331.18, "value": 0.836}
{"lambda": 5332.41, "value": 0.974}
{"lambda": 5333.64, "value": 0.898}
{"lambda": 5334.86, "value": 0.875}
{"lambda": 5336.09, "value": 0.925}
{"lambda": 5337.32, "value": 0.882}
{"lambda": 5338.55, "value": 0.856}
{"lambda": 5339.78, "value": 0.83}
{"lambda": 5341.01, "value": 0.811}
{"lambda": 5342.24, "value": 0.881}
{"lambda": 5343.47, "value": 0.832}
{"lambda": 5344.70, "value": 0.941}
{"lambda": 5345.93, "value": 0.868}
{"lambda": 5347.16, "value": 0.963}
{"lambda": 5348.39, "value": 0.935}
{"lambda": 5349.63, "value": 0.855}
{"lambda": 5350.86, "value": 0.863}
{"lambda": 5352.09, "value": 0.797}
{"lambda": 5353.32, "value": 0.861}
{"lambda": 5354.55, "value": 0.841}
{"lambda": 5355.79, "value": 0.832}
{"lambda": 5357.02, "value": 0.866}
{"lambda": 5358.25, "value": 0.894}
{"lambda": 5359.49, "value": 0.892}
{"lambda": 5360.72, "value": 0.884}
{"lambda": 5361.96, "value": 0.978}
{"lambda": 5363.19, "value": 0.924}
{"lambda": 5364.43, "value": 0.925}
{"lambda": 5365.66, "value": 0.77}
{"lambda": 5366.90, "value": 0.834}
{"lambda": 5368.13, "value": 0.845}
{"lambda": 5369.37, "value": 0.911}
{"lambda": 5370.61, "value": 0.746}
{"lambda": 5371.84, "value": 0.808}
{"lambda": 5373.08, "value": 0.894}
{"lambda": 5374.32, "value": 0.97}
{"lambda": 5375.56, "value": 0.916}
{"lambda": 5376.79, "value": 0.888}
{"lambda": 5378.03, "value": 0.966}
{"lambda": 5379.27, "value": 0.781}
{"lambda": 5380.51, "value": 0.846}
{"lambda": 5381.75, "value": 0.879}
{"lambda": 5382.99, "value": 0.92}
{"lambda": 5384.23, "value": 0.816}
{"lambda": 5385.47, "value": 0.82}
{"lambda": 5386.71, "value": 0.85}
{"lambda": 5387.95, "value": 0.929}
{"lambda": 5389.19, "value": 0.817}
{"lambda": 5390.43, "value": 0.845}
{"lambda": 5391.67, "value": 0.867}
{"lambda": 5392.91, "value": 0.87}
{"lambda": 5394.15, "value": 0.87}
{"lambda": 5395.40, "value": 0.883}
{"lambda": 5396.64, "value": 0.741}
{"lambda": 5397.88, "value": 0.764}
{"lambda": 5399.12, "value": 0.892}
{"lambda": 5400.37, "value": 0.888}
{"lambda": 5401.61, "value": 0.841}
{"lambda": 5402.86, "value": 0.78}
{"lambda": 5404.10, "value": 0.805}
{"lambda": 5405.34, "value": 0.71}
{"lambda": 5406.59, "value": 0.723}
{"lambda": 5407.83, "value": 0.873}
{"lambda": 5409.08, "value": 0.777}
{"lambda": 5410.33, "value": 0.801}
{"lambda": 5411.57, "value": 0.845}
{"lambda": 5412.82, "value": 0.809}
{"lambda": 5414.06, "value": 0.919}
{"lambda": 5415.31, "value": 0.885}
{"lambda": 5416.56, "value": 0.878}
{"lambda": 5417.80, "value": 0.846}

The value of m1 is -1.66 angstrom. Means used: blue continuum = 0.808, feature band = 0.869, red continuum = 0.871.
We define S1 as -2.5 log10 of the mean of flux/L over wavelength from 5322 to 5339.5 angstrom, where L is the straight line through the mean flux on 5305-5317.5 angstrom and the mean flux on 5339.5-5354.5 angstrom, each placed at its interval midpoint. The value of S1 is 0.04 mag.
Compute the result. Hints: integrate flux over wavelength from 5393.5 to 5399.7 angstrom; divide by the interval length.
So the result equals 0.83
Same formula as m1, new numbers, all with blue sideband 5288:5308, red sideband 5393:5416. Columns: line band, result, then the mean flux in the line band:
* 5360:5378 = -0.7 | 0.881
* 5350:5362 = -0.1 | 0.865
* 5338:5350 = -0.2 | 0.877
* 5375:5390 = -0.5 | 0.869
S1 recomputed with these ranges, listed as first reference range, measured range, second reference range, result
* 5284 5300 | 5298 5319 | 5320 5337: 0.01 mag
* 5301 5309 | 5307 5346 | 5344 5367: 0.03 mag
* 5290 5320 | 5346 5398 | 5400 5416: -0.03 mag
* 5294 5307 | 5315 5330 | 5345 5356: 0.07 mag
